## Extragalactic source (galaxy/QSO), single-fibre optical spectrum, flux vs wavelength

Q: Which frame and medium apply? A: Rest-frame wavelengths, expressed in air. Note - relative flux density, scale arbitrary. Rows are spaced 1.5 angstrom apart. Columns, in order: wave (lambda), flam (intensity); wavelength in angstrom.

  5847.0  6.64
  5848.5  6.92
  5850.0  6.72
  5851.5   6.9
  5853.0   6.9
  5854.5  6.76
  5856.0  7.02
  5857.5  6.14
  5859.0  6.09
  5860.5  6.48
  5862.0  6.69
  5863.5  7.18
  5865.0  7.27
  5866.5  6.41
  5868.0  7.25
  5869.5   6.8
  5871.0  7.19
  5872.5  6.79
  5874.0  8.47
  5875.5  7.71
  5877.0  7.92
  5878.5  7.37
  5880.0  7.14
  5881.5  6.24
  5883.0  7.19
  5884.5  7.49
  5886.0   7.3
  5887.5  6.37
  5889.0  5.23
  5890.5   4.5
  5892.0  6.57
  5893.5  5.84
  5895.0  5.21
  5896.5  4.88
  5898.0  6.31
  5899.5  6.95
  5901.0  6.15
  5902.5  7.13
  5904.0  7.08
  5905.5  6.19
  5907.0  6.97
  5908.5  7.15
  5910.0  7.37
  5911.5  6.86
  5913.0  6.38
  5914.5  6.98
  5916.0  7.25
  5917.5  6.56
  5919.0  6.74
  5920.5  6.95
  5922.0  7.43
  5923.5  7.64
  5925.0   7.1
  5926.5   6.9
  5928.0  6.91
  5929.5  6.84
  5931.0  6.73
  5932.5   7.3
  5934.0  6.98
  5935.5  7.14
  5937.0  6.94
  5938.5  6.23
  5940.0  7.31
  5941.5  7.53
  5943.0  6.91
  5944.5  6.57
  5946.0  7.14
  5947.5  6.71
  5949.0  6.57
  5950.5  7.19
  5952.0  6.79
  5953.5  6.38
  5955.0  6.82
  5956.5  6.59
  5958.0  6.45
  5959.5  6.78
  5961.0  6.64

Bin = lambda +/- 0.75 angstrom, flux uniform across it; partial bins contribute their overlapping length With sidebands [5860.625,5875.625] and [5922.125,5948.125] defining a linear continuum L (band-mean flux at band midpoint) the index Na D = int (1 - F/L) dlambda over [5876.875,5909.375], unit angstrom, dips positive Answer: 2.74 angstrom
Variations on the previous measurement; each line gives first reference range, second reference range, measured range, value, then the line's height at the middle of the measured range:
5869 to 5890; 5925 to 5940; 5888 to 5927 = 2.4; 6.98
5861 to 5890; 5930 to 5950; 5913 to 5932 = -0.1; 6.96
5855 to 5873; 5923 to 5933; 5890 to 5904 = 1.8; 6.91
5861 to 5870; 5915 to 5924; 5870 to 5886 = -0.9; 6.96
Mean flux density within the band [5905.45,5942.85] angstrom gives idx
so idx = 6.99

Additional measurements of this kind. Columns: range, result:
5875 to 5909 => 6.55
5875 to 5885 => 7.28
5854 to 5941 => 6.79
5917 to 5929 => 7.03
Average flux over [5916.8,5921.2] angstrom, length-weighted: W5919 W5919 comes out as 6.75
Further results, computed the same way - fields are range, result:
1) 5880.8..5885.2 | 6.98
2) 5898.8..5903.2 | 6.74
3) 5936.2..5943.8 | 6.98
